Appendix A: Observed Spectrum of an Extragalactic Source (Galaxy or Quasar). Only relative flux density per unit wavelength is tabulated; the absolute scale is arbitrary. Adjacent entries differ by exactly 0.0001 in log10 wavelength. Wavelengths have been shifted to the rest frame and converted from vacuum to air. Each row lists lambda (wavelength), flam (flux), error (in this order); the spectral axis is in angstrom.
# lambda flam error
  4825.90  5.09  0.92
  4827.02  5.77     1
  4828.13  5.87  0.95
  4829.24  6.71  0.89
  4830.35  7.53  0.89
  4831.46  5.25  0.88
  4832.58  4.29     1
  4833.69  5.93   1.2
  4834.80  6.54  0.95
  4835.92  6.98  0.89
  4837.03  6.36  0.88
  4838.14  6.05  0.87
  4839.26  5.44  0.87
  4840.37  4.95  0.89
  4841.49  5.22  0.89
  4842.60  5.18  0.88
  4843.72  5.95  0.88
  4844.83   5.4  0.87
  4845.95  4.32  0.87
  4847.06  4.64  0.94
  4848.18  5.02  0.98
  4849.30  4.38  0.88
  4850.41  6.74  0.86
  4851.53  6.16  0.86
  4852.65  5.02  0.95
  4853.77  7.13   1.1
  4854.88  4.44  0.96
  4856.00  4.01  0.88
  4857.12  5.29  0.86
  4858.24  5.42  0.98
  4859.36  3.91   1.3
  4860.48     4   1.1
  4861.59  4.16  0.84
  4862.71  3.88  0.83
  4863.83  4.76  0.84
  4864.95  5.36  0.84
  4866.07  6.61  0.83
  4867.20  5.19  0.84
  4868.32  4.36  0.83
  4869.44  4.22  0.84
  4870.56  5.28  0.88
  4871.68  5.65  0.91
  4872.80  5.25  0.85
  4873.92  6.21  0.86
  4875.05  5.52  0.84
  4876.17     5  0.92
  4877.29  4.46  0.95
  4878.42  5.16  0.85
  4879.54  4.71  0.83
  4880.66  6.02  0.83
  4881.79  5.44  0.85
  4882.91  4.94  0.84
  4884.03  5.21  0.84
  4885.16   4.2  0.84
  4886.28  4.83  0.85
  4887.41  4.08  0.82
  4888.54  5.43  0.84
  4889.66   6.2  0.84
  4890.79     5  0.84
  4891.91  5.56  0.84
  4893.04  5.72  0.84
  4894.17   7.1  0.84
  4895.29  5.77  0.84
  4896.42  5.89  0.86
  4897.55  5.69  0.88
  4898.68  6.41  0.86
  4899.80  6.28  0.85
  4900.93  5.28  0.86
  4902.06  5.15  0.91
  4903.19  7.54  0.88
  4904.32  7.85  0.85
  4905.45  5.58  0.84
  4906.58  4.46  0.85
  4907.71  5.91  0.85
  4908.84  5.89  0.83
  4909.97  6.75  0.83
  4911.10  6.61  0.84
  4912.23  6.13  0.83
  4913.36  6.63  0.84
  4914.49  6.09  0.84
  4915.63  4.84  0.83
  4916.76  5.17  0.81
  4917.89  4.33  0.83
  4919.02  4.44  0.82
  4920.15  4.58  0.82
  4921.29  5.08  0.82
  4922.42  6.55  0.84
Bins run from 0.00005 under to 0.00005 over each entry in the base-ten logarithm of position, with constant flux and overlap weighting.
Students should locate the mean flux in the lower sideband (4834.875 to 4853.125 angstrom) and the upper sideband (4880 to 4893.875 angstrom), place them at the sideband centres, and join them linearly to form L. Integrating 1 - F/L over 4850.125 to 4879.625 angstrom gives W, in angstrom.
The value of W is 1.6 angstrom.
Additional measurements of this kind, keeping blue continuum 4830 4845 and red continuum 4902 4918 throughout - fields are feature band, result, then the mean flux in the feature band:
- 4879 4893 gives 1.81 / 5.16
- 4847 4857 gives 0.87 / 5.31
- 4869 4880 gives 1.36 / 5.16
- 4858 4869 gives 2.10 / 4.74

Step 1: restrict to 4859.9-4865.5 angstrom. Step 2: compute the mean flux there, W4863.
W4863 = 4.43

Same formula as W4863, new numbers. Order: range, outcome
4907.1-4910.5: 6.16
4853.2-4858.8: 5.26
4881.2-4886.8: 4.93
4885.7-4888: 4.45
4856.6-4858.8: 5.35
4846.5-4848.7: 4.83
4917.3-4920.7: 4.46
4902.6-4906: 6.98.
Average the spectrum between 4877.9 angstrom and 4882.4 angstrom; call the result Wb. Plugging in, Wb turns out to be 5.34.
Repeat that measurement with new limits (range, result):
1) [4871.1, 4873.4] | 5.48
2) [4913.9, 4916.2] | 5.47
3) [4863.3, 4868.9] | 5.25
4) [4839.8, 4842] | 5.08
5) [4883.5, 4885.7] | 4.69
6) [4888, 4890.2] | 5.83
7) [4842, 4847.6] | 5.11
